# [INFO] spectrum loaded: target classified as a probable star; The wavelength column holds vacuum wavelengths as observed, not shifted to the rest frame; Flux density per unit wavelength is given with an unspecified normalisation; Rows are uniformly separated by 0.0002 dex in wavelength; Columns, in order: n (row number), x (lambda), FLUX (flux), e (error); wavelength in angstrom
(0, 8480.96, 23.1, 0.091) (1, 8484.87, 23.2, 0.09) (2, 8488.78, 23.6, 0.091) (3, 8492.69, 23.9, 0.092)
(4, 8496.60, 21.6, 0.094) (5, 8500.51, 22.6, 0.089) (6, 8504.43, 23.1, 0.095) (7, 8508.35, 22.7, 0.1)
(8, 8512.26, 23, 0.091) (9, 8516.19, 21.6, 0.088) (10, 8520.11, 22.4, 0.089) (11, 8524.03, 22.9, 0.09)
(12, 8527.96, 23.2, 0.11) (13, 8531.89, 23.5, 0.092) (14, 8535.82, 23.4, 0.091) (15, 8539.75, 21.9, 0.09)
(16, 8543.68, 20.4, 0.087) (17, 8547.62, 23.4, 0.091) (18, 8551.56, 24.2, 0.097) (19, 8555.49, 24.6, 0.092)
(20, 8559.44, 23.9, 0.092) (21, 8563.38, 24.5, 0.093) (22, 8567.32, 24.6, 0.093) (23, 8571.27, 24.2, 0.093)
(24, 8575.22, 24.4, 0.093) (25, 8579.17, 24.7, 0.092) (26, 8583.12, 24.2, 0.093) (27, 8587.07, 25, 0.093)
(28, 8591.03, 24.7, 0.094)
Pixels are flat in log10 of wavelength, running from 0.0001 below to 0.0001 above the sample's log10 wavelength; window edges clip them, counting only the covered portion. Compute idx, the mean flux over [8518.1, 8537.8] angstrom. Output 23.1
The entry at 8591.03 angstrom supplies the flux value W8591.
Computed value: 24.7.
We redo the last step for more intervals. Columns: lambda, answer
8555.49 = 24.6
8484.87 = 23.2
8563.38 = 24.5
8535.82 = 23.4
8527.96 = 23.2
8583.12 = 24.2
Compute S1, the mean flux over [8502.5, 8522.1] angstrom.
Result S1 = 22.6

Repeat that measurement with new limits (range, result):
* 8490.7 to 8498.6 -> 22.8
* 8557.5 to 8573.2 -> 24.3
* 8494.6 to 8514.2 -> 22.6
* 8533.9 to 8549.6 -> 22.3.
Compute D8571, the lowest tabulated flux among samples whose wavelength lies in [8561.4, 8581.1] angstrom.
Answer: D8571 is 24.2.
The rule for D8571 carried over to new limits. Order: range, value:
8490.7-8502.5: 21.6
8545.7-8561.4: 23.4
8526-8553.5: 20.4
